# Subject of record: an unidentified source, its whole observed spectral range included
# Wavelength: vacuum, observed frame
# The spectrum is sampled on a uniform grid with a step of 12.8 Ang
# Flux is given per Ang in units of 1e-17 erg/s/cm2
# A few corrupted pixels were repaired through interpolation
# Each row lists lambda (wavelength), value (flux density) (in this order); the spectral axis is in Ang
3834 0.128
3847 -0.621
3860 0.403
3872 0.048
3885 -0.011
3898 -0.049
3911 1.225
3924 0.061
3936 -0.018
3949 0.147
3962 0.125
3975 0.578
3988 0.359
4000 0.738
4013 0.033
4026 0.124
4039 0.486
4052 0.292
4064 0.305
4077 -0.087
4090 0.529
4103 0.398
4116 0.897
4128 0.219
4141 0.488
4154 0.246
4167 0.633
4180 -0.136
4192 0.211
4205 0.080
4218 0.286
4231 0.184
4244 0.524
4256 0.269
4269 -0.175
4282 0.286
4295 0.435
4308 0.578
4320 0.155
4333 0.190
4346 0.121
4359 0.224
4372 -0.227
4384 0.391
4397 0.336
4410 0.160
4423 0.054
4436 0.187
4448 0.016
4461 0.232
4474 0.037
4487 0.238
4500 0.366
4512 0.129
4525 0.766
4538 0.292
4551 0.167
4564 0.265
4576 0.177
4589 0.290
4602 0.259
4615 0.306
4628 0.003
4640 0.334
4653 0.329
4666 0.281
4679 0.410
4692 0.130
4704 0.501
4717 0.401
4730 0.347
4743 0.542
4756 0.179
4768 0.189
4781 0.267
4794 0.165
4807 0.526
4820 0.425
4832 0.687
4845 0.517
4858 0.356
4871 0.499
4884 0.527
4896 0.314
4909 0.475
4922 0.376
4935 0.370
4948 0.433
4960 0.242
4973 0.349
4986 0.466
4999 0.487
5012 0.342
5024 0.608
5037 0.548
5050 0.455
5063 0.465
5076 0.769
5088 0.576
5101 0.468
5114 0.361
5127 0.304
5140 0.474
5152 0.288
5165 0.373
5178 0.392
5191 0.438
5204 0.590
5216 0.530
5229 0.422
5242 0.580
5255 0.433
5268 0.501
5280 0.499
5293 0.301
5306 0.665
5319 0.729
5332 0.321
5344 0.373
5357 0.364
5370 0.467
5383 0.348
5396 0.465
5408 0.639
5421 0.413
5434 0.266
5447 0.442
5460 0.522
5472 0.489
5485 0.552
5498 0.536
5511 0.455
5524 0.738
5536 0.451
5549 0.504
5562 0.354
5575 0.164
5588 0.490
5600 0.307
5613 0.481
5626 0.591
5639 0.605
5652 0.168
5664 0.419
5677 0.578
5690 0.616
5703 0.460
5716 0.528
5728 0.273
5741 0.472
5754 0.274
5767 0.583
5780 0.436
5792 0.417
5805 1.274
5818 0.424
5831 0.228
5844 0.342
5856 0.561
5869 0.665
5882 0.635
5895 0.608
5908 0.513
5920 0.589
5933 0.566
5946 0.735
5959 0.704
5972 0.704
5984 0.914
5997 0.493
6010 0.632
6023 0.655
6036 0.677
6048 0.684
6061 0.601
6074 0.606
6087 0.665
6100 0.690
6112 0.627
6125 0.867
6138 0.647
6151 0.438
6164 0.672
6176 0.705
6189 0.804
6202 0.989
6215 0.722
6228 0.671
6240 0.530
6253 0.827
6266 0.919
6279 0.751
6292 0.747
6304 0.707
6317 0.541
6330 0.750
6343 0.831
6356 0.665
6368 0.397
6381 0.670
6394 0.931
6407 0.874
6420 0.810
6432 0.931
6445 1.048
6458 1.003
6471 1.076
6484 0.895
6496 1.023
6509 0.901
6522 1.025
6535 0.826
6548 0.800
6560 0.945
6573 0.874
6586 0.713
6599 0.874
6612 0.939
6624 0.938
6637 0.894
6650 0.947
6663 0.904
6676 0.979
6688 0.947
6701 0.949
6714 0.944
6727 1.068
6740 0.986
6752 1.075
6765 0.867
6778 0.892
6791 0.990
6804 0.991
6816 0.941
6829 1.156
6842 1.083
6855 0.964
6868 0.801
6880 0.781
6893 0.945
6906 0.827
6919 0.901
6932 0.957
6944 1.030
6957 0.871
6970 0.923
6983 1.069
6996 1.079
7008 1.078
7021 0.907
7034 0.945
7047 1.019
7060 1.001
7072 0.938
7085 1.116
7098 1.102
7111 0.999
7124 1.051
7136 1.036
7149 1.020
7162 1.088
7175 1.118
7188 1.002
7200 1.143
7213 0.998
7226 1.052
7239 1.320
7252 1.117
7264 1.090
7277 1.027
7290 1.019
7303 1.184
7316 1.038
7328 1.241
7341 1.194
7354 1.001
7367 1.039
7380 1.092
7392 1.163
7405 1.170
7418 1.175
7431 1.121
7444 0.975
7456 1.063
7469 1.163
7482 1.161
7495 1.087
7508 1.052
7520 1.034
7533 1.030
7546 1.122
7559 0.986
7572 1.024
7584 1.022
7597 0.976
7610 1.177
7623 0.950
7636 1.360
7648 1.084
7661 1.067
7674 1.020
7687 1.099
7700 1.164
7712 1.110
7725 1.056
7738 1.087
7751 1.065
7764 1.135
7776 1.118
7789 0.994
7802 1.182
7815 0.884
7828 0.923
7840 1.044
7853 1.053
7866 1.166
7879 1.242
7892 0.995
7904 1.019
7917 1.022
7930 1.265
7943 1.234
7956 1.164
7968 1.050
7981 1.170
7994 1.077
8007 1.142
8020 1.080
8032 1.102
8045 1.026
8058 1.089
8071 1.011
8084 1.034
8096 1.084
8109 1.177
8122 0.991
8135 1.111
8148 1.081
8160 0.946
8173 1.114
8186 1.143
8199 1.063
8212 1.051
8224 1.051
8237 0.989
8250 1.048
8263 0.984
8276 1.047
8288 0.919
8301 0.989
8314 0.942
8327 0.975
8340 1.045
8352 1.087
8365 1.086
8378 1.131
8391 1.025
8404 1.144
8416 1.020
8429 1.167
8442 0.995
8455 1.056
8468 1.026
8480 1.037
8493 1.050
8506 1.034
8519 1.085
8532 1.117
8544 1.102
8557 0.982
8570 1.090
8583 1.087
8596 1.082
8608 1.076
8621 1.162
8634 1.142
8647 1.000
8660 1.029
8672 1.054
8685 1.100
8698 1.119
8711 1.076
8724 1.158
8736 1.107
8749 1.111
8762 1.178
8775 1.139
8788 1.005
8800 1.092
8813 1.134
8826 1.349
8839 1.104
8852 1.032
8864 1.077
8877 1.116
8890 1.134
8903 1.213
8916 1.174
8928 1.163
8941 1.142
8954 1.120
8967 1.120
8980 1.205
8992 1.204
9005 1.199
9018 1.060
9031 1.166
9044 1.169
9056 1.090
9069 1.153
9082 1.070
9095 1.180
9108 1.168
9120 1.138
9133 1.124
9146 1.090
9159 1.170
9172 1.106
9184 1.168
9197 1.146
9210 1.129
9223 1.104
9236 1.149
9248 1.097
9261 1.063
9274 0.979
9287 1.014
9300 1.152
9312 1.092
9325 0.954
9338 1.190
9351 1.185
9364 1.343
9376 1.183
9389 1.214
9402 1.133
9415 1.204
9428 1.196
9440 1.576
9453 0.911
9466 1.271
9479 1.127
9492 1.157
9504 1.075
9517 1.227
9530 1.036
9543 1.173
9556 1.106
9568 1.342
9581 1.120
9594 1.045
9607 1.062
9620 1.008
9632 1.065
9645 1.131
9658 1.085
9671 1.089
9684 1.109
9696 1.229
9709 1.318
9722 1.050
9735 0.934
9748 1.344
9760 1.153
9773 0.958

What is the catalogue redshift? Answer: 0.60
